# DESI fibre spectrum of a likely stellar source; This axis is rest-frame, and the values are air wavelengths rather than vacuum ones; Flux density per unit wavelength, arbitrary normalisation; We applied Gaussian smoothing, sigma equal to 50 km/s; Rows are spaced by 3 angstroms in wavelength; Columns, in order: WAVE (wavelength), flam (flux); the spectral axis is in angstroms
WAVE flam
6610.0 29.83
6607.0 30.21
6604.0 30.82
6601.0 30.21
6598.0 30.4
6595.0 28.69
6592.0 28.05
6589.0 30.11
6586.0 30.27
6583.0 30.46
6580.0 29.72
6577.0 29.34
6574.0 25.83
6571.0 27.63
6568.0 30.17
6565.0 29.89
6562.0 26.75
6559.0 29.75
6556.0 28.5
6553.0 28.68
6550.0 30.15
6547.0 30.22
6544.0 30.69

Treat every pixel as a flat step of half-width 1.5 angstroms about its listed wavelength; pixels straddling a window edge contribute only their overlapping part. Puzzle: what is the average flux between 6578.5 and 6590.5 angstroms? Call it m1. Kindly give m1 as 30.1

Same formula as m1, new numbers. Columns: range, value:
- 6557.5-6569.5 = 29.1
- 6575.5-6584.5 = 29.8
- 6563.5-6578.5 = 28.6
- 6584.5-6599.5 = 29.5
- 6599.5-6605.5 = 30.5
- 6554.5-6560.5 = 29.1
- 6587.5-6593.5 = 29.1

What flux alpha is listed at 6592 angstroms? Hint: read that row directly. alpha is 28.05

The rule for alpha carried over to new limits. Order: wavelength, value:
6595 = 28.69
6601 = 30.21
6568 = 30.17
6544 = 30.69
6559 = 29.75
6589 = 30.11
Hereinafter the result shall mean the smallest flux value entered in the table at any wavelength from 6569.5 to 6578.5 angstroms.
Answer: 25.83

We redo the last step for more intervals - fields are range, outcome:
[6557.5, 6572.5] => 26.75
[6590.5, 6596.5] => 28.05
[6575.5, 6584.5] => 29.34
